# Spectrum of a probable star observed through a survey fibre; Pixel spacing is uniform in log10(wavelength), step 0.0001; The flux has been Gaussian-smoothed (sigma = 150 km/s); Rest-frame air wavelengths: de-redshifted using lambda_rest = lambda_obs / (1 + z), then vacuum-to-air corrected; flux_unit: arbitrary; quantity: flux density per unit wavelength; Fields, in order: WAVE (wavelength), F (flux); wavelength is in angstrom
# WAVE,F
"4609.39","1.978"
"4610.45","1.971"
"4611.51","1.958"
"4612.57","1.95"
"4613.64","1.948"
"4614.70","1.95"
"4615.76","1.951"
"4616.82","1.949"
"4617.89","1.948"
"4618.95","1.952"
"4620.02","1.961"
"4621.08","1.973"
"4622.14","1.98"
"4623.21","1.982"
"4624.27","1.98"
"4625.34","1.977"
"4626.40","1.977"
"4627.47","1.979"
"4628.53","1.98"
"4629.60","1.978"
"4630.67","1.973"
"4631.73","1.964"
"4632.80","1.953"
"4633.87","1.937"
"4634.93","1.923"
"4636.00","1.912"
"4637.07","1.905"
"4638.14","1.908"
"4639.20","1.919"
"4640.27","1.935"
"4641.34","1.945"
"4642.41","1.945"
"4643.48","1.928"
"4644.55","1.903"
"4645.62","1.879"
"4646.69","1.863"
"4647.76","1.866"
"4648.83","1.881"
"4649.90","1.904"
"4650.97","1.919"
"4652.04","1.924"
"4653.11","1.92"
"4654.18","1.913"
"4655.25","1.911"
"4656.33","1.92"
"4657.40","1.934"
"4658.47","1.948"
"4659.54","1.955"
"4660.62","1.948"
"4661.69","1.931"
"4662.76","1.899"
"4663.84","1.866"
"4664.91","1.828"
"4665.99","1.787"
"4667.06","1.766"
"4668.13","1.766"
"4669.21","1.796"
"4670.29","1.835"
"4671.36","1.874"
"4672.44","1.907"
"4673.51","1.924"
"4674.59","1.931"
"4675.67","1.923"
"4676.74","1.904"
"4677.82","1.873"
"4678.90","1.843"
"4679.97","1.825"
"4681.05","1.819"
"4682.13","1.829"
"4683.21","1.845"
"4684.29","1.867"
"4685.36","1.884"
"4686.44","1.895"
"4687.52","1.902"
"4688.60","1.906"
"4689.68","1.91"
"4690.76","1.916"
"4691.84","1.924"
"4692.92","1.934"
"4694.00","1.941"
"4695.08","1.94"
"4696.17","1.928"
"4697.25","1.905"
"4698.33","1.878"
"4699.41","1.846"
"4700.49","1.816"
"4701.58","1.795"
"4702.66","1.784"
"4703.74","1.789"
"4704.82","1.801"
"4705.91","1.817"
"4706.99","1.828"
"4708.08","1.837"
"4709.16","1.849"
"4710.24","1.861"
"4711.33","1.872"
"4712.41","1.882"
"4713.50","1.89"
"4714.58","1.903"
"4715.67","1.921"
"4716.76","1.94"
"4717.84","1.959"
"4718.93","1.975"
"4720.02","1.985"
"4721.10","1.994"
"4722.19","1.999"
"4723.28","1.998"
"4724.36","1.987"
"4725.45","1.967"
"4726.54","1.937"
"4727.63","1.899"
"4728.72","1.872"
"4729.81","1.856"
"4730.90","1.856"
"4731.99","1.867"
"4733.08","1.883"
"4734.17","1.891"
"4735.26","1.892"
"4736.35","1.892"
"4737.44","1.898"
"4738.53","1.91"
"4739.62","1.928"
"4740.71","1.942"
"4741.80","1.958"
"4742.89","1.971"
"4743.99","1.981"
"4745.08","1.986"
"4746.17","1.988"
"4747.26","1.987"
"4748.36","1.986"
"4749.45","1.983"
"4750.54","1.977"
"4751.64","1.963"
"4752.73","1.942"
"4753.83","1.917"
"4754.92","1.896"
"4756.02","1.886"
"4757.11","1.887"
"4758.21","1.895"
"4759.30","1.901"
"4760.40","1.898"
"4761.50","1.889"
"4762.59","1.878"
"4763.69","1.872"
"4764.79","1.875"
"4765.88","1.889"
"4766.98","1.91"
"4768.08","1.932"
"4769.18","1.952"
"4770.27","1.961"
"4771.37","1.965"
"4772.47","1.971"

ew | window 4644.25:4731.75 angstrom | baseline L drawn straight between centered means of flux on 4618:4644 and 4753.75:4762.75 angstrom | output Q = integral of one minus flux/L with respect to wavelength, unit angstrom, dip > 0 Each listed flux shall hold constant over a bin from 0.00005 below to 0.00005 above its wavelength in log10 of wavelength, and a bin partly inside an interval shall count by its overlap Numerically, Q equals 1.71 angstrom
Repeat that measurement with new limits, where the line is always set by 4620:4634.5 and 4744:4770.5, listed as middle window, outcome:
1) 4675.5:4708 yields 1.38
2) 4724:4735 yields 0.21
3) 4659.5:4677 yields 0.79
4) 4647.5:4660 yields 0.29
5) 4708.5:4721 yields 0.18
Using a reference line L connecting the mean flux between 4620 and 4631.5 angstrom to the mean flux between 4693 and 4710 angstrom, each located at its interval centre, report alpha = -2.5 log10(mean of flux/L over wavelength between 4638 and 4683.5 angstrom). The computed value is 0.02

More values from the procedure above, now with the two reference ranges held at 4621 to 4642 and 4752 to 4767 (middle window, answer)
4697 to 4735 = 0.01 mag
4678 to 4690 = 0.04 mag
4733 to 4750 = -0.02 mag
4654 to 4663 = 0.01 mag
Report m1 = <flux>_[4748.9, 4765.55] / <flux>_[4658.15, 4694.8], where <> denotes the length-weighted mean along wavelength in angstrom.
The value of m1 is 1.02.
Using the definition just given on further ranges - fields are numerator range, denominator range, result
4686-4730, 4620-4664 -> 0.98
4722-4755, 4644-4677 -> 1.03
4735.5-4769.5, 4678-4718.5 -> 1.03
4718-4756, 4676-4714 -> 1.04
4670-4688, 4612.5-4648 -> 0.97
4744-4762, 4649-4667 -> 1.02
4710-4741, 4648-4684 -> 1.02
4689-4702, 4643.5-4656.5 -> 1.00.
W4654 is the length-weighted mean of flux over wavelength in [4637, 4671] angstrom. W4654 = 1.89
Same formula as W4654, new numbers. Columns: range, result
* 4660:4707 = 1.87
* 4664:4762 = 1.9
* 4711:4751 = 1.94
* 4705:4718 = 1.88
